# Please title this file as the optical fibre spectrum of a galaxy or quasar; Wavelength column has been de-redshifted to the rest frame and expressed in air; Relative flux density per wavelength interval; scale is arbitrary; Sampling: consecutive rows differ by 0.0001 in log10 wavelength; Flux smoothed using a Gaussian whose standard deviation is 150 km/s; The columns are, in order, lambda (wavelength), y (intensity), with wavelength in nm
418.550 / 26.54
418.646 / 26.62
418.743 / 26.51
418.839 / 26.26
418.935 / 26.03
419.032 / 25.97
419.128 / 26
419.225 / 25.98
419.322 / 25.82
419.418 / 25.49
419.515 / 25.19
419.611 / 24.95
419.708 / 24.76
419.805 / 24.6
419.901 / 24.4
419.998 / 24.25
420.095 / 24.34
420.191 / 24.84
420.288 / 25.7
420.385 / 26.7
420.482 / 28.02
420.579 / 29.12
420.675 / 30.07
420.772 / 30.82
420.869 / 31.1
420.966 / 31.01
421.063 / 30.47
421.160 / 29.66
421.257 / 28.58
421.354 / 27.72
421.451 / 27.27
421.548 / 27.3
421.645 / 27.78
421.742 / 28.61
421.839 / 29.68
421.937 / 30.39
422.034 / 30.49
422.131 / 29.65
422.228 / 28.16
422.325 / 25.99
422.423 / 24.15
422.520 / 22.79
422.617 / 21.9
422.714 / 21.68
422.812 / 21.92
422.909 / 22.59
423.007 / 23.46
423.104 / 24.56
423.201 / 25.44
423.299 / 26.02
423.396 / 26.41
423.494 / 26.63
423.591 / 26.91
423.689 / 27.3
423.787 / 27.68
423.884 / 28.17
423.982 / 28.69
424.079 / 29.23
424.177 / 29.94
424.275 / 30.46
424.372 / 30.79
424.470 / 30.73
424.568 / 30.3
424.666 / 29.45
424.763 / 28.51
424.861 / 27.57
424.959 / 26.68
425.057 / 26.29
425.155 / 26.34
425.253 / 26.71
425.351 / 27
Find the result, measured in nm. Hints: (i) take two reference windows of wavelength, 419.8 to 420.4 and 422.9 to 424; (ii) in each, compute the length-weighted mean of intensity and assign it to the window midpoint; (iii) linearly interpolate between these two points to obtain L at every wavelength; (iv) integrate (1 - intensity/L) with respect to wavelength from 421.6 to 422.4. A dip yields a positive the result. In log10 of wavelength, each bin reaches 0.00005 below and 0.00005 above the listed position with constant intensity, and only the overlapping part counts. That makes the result -0.10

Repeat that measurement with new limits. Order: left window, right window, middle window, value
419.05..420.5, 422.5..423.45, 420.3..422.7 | -0.353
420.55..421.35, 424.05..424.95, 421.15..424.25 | 0.313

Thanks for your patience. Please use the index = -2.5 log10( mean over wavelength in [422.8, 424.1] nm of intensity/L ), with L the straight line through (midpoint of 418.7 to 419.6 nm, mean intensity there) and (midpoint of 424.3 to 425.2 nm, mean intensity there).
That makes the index 0.07 mag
